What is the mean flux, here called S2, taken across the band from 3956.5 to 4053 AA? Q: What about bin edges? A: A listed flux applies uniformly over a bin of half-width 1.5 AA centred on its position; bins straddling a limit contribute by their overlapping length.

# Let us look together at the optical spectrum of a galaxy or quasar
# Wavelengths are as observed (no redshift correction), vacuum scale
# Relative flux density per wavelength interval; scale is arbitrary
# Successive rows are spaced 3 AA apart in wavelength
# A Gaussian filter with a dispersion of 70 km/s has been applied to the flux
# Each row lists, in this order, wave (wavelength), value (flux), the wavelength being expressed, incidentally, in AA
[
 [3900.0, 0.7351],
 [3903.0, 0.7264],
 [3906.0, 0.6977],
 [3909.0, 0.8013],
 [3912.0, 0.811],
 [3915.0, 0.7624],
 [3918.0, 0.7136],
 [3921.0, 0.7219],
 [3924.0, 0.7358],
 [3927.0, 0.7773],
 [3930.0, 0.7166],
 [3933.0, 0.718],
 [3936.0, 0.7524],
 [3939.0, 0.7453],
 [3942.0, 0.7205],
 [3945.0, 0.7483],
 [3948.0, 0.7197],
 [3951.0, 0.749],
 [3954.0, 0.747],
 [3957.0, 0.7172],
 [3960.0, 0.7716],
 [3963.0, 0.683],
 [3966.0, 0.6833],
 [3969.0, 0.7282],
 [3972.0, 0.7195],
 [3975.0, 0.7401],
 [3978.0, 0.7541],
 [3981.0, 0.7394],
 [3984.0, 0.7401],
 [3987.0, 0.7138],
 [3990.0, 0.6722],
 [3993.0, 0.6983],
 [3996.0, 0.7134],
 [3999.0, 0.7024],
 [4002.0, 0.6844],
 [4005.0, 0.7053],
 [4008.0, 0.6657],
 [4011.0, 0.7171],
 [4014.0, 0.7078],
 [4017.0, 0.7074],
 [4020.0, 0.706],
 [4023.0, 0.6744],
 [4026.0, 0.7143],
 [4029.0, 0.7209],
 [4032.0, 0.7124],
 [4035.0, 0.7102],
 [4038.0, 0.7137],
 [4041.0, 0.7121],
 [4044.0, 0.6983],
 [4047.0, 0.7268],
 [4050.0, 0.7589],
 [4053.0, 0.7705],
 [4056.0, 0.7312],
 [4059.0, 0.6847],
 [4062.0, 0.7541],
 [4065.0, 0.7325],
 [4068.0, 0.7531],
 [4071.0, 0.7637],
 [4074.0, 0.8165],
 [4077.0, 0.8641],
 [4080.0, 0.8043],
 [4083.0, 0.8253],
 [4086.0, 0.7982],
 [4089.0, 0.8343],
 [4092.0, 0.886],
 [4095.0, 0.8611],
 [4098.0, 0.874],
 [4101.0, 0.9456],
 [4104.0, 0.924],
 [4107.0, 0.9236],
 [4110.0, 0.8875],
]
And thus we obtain 0.714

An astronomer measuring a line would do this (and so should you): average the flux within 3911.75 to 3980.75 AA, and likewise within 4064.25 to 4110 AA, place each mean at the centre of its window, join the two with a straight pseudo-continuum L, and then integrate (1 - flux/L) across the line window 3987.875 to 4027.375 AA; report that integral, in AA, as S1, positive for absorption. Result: 4.3 AA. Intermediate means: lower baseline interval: 0.735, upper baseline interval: 0.844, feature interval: 0.698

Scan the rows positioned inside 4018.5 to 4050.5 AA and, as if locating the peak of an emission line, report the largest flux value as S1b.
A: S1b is 0.7589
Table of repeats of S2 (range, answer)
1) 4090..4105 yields 0.895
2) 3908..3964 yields 0.743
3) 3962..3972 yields 0.702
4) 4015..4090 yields 0.747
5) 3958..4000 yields 0.719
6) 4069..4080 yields 0.811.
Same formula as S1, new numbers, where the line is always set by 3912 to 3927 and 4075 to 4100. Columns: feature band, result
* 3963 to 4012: 4.70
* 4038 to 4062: 2.79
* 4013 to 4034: 2.62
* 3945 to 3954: 0.29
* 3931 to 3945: 0.40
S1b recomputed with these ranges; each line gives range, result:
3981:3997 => 0.7401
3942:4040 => 0.7716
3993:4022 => 0.7171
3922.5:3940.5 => 0.7773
